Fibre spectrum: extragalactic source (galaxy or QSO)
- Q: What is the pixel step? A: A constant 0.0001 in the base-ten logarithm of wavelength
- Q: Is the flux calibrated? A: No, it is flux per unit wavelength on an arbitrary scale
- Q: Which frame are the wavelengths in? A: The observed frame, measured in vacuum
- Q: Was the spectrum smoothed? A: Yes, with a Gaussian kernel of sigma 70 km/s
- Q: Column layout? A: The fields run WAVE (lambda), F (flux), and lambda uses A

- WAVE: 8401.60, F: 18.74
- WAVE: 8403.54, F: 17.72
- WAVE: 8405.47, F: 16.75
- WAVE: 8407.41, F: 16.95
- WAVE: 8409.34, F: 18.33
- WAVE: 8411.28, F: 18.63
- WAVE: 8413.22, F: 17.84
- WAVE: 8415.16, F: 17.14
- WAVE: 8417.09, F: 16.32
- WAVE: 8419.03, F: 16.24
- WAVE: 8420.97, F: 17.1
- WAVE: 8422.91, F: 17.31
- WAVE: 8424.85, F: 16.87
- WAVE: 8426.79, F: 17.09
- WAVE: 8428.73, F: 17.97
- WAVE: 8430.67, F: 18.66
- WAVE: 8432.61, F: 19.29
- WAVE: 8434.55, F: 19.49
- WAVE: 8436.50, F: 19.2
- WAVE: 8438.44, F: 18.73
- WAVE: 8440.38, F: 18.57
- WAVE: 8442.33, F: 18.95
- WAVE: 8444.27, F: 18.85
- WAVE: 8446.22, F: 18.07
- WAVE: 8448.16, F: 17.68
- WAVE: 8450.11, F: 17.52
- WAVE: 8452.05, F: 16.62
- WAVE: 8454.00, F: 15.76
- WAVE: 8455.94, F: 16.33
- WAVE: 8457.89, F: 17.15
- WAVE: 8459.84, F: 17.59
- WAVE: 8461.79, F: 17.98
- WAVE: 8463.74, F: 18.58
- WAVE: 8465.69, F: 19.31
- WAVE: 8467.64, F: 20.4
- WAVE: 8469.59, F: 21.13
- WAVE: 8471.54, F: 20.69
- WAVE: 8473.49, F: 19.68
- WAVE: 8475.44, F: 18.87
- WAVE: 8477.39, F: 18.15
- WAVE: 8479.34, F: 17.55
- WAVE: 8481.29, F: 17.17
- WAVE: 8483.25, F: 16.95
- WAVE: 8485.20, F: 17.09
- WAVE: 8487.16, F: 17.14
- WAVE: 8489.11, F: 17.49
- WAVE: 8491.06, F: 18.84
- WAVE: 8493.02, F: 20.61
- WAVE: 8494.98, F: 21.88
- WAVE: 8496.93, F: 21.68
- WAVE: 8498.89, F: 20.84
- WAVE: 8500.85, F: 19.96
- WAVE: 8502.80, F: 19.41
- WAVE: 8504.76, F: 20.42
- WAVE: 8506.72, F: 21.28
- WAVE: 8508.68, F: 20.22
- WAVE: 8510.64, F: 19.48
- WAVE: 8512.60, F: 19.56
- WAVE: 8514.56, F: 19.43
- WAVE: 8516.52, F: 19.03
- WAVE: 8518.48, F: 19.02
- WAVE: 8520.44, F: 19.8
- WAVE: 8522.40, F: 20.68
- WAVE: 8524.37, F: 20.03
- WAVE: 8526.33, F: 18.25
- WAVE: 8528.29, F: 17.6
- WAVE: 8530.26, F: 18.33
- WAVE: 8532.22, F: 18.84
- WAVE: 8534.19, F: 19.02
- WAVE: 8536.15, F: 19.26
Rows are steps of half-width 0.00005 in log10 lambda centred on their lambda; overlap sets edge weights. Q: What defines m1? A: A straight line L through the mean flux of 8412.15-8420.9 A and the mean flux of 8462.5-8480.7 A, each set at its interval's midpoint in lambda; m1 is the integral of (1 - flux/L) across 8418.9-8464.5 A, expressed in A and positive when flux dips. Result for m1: 0.4 A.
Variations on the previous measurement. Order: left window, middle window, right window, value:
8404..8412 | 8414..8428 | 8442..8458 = 0.5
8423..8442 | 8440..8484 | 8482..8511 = 1.6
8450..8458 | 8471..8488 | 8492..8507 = 0.7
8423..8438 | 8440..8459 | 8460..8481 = 1.2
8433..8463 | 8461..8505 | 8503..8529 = -0.9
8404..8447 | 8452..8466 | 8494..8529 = 1.0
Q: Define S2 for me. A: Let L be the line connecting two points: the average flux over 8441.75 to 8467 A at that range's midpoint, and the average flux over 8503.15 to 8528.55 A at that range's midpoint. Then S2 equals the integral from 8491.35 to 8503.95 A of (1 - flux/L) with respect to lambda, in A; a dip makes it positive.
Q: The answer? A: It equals -1.0 A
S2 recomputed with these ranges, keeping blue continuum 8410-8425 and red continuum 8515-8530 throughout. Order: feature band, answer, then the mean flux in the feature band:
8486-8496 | -0.3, 19.2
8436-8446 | -0.6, 18.8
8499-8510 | -0.8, 20.3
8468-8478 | -0.9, 19.8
